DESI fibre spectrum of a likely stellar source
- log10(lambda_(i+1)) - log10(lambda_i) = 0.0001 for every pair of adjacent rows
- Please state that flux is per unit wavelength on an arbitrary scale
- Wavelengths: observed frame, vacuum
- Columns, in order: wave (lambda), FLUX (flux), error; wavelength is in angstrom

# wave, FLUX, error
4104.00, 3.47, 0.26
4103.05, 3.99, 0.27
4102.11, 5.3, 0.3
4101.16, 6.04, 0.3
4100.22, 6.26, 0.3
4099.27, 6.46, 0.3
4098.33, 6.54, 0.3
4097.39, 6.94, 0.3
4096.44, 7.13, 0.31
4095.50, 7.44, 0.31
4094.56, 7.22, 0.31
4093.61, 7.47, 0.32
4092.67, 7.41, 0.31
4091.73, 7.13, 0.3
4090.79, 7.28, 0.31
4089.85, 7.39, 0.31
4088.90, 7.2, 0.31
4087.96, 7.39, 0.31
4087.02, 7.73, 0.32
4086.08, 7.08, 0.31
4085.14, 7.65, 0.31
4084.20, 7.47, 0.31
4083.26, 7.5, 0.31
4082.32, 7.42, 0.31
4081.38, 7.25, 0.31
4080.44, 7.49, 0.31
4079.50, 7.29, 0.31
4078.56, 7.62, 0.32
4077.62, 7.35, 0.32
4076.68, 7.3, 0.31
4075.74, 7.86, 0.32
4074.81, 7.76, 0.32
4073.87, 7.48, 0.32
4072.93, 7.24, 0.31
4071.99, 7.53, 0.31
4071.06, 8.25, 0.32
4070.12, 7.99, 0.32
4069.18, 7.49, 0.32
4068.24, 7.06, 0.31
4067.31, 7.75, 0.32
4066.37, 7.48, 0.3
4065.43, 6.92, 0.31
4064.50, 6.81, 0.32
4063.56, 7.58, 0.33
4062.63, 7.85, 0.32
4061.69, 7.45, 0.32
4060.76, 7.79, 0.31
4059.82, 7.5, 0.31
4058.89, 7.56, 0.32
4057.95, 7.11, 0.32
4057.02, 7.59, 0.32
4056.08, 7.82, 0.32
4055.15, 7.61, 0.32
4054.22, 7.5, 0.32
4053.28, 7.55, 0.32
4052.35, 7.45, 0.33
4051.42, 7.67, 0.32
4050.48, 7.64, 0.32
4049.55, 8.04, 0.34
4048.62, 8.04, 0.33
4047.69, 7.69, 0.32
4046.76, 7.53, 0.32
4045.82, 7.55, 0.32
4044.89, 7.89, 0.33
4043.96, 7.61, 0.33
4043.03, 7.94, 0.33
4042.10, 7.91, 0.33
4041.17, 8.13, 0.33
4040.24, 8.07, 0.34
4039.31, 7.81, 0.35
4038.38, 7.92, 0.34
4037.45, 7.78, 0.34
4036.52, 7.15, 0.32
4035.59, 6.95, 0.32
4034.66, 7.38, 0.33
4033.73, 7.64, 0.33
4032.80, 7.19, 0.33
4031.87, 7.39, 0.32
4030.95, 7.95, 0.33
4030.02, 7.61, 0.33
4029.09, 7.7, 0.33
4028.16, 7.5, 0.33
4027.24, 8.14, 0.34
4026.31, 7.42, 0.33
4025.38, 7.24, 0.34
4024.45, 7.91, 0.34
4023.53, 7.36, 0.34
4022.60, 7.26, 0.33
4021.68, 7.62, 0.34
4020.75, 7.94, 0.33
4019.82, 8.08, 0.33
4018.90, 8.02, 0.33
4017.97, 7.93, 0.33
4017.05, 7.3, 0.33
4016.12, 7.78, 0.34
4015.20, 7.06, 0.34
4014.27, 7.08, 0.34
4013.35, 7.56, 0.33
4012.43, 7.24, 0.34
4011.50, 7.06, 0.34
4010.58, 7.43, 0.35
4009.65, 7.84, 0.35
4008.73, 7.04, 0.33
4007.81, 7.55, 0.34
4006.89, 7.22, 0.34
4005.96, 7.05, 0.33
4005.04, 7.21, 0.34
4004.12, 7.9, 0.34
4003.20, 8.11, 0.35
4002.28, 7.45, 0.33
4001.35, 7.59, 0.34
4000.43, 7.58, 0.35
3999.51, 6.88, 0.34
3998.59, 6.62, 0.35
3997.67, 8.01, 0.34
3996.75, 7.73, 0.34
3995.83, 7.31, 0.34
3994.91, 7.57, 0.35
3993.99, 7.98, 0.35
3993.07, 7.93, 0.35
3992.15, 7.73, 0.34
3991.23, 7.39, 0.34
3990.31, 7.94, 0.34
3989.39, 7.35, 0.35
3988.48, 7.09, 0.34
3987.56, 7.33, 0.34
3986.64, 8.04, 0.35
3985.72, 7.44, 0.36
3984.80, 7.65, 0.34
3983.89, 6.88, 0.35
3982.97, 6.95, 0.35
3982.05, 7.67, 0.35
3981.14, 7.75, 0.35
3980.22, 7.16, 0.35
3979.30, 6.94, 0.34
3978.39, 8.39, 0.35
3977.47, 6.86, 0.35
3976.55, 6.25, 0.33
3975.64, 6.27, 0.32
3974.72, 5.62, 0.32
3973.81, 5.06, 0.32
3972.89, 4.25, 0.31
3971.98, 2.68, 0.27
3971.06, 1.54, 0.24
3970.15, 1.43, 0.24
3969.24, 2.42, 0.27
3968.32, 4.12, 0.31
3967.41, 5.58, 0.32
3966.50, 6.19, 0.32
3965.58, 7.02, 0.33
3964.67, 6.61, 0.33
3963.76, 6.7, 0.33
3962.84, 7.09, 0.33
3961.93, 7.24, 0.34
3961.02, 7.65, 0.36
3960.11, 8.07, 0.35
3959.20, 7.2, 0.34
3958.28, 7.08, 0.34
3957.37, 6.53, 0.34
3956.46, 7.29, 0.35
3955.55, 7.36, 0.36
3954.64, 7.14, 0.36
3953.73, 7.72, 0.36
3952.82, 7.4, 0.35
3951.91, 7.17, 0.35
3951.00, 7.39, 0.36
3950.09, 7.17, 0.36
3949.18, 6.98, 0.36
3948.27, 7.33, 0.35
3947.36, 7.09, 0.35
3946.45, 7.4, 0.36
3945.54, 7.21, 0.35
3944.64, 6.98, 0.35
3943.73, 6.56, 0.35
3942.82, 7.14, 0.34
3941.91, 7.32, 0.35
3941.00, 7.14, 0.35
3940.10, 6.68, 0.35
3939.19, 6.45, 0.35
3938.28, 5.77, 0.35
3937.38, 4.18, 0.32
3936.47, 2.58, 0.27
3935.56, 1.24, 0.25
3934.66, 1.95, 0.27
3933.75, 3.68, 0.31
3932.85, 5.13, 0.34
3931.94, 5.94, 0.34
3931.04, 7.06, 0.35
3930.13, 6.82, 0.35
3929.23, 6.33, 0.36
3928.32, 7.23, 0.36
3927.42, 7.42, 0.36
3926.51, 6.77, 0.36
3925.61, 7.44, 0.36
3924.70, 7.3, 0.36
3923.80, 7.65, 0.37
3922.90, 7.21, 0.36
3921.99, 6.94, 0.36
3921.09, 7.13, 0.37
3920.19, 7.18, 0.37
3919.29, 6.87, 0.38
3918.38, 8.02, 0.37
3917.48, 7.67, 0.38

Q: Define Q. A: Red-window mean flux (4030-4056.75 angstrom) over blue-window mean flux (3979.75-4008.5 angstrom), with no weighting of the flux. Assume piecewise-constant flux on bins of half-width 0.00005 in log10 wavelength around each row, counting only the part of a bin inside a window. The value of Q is 1.03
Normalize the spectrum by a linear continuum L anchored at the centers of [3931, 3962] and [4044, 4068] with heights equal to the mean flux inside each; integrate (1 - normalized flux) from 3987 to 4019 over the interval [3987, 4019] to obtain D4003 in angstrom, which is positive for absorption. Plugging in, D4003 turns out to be -2.2 angstrom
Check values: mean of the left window 6.39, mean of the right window 7.57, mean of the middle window 7.48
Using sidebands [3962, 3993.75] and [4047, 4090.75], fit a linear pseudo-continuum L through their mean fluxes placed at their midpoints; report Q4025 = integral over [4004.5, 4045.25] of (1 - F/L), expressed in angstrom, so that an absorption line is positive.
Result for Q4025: -3.7 angstrom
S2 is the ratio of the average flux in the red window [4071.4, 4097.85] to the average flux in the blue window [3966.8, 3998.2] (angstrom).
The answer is 1.15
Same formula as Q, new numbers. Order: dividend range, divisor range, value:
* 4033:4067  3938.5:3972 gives 1.17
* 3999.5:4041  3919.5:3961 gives 1.15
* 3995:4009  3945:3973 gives 1.18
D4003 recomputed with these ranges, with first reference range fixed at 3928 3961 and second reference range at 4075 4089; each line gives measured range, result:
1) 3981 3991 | -1.10 angstrom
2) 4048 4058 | -0.59 angstrom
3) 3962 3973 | 3.06 angstrom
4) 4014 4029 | -1.33 angstrom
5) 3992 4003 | -1.19 angstrom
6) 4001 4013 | -0.98 angstrom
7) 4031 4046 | -1.12 angstrom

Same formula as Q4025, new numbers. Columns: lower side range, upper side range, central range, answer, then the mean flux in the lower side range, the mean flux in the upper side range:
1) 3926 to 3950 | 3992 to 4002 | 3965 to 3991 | 3.67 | 6.04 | 7.53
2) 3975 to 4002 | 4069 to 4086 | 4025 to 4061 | -0.78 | 7.38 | 7.54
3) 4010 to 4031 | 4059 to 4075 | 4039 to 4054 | -0.47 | 7.56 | 7.52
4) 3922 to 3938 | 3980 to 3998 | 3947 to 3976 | 2.12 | 5.68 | 7.55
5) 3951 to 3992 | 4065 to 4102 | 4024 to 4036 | -1.08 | 6.51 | 7.29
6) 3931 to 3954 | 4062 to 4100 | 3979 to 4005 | -3.81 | 6.08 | 7.37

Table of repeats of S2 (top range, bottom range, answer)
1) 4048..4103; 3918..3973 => 1.18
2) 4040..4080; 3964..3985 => 1.34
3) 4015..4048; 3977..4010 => 1.02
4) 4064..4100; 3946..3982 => 1.16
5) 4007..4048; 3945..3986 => 1.17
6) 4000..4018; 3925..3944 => 1.29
